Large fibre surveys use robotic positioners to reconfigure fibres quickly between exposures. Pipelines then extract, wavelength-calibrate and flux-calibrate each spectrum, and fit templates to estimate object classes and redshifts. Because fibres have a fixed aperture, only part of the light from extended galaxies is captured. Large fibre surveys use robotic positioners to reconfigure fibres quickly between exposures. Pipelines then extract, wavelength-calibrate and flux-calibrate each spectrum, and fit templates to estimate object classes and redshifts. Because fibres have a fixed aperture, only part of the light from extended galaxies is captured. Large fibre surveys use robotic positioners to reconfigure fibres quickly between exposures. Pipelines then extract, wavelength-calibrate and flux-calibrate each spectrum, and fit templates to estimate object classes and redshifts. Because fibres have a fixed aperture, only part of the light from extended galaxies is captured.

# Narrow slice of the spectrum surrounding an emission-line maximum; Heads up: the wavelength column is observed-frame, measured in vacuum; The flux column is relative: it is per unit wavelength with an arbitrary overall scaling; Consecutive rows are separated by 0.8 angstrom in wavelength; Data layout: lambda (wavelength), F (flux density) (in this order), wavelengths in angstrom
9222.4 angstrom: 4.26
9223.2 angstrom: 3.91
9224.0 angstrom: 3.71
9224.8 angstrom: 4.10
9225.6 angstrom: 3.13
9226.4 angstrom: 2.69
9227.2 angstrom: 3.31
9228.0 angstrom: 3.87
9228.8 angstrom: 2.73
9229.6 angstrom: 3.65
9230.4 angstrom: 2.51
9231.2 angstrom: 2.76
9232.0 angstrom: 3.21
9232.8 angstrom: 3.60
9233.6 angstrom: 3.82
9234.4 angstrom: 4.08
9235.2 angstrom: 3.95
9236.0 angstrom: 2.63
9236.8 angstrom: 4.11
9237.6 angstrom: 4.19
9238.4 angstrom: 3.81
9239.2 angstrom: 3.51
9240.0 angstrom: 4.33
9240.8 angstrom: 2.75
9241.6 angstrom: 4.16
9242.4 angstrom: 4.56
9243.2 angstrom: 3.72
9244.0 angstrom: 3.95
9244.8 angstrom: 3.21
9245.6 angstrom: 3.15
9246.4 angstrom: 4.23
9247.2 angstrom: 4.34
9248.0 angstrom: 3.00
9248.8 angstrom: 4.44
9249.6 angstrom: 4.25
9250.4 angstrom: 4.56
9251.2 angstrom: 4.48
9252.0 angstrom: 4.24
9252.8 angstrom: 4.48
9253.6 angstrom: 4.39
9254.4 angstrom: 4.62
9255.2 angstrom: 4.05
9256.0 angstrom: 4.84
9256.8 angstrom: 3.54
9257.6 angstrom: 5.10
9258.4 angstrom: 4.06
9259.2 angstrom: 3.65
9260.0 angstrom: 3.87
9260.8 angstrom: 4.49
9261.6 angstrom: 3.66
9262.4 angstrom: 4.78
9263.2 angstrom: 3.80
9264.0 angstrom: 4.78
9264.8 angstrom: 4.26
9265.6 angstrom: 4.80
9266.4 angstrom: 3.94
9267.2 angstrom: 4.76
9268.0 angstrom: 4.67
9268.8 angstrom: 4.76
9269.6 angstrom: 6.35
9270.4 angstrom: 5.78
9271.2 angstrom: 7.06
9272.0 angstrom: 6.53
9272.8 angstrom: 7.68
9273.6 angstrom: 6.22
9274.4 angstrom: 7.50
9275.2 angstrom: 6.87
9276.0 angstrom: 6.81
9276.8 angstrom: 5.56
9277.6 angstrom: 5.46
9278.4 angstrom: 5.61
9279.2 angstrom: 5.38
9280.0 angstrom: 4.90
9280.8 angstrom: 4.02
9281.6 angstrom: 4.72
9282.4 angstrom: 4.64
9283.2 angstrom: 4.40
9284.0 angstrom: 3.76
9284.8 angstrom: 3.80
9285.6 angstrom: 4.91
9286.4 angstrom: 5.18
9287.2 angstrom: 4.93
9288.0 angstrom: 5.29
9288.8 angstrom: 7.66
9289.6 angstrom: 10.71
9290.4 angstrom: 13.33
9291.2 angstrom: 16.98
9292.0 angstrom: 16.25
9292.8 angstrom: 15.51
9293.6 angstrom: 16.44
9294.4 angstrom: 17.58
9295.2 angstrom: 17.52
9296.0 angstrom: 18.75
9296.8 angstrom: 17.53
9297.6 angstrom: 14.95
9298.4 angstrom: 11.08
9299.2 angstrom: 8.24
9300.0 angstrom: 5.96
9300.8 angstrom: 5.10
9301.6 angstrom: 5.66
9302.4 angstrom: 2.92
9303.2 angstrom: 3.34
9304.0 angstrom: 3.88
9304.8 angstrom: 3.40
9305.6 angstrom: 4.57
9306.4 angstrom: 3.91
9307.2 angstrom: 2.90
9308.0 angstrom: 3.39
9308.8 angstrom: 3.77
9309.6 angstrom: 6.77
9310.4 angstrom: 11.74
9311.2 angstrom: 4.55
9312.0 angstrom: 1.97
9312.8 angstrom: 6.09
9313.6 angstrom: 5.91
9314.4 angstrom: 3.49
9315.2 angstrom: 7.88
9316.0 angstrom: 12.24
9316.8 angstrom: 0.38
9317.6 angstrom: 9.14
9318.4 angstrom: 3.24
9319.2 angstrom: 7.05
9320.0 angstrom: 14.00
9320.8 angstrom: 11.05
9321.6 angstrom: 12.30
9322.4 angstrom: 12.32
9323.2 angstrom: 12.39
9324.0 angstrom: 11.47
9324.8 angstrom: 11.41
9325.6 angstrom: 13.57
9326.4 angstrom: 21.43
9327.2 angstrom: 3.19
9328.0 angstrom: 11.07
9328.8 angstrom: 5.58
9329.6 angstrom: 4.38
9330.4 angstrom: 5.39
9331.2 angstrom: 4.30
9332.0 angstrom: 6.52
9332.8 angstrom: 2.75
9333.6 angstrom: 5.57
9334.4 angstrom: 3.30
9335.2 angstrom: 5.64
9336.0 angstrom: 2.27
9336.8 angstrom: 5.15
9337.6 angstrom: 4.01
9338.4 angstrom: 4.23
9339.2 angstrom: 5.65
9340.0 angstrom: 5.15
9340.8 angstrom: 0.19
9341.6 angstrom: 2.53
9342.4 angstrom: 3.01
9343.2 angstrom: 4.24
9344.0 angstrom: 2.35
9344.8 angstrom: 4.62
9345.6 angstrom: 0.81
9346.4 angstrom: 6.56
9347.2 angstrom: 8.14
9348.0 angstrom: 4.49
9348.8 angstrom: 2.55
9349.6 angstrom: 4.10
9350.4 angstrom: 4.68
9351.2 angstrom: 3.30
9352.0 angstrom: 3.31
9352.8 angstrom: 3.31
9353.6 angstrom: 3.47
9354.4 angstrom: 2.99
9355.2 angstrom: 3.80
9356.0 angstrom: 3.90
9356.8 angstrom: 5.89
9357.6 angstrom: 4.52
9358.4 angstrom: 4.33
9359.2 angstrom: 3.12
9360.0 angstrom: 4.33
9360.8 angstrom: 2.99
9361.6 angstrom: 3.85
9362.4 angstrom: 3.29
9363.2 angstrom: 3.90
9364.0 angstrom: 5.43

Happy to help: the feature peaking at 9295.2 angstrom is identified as H-alpha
